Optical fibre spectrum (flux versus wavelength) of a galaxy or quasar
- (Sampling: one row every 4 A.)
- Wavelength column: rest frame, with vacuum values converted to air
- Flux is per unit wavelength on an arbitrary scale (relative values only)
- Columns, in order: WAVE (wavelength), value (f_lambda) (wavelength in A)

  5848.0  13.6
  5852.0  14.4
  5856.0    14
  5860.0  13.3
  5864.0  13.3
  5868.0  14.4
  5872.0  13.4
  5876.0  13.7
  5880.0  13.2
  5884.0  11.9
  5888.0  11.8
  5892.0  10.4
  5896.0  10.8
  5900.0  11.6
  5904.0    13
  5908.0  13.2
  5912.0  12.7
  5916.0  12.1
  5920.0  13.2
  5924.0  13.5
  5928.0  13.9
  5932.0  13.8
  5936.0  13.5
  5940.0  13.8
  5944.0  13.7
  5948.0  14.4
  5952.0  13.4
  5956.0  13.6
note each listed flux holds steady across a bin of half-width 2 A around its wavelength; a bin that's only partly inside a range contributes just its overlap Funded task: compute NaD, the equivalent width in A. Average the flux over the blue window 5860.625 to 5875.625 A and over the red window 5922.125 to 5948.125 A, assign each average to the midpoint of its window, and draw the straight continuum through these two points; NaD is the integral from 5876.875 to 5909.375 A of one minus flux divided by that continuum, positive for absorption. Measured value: 3.97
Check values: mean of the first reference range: 13.7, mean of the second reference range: 13.8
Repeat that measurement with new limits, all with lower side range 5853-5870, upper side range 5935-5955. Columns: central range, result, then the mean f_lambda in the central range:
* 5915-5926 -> 0.6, 13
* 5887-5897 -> 2.1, 10.9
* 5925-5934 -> 0.0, 13.8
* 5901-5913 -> 0.8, 12.9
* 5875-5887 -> 0.9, 12.8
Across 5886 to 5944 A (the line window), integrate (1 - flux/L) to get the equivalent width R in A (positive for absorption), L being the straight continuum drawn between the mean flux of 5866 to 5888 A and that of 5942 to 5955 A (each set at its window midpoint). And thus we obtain 3.6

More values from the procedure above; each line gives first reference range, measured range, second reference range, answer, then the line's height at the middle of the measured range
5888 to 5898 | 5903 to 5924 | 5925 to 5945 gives -1.1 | 12.3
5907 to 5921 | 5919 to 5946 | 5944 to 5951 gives -0.4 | 13.5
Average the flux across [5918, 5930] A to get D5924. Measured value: 13.5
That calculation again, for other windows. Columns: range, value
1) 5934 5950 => 13.8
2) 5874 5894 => 12.2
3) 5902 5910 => 13.1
